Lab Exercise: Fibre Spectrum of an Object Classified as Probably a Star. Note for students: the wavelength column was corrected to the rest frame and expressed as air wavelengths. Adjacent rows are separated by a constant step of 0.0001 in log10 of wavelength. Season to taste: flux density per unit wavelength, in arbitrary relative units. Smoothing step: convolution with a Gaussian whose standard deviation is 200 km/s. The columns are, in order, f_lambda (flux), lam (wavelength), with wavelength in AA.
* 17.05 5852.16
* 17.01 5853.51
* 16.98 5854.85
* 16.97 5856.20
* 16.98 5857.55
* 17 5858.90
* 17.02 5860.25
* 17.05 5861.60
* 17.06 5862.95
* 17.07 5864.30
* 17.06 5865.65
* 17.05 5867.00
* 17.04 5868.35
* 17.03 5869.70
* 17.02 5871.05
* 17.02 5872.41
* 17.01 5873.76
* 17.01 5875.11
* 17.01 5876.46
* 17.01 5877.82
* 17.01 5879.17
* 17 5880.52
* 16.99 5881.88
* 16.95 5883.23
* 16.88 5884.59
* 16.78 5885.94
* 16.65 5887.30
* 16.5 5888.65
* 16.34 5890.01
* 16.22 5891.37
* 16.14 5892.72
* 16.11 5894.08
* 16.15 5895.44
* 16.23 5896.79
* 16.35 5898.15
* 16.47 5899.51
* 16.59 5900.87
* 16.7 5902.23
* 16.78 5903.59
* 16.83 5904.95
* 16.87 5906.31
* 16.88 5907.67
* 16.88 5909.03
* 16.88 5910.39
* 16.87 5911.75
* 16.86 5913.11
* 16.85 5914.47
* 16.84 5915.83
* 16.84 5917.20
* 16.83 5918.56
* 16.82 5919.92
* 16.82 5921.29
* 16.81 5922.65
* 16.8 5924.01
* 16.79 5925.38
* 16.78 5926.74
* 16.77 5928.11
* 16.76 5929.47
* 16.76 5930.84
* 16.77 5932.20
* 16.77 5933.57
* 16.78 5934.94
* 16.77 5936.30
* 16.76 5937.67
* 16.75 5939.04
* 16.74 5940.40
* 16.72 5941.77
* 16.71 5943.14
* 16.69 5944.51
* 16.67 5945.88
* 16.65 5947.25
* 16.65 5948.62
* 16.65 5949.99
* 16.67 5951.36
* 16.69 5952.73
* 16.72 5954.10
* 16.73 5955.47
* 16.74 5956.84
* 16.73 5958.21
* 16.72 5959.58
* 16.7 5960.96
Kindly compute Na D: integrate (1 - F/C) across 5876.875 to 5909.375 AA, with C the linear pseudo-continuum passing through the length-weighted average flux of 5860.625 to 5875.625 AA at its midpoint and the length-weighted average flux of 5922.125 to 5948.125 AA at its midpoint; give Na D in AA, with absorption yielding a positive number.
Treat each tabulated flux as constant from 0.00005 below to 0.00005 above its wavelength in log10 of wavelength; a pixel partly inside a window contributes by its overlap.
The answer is 0.6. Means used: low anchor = 17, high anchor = 16.7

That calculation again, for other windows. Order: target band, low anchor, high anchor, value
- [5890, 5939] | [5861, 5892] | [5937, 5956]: 0.31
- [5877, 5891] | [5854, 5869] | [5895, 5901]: -0.16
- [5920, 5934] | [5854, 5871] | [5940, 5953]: -0.02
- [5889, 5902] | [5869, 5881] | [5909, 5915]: 0.49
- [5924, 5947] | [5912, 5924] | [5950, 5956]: 0.03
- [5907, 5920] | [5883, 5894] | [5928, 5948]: -0.18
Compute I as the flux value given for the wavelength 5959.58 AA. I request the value 16.72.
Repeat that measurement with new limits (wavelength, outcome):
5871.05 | 17.02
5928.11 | 16.77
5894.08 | 16.11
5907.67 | 16.88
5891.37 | 16.22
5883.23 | 16.95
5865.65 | 17.06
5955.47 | 16.73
